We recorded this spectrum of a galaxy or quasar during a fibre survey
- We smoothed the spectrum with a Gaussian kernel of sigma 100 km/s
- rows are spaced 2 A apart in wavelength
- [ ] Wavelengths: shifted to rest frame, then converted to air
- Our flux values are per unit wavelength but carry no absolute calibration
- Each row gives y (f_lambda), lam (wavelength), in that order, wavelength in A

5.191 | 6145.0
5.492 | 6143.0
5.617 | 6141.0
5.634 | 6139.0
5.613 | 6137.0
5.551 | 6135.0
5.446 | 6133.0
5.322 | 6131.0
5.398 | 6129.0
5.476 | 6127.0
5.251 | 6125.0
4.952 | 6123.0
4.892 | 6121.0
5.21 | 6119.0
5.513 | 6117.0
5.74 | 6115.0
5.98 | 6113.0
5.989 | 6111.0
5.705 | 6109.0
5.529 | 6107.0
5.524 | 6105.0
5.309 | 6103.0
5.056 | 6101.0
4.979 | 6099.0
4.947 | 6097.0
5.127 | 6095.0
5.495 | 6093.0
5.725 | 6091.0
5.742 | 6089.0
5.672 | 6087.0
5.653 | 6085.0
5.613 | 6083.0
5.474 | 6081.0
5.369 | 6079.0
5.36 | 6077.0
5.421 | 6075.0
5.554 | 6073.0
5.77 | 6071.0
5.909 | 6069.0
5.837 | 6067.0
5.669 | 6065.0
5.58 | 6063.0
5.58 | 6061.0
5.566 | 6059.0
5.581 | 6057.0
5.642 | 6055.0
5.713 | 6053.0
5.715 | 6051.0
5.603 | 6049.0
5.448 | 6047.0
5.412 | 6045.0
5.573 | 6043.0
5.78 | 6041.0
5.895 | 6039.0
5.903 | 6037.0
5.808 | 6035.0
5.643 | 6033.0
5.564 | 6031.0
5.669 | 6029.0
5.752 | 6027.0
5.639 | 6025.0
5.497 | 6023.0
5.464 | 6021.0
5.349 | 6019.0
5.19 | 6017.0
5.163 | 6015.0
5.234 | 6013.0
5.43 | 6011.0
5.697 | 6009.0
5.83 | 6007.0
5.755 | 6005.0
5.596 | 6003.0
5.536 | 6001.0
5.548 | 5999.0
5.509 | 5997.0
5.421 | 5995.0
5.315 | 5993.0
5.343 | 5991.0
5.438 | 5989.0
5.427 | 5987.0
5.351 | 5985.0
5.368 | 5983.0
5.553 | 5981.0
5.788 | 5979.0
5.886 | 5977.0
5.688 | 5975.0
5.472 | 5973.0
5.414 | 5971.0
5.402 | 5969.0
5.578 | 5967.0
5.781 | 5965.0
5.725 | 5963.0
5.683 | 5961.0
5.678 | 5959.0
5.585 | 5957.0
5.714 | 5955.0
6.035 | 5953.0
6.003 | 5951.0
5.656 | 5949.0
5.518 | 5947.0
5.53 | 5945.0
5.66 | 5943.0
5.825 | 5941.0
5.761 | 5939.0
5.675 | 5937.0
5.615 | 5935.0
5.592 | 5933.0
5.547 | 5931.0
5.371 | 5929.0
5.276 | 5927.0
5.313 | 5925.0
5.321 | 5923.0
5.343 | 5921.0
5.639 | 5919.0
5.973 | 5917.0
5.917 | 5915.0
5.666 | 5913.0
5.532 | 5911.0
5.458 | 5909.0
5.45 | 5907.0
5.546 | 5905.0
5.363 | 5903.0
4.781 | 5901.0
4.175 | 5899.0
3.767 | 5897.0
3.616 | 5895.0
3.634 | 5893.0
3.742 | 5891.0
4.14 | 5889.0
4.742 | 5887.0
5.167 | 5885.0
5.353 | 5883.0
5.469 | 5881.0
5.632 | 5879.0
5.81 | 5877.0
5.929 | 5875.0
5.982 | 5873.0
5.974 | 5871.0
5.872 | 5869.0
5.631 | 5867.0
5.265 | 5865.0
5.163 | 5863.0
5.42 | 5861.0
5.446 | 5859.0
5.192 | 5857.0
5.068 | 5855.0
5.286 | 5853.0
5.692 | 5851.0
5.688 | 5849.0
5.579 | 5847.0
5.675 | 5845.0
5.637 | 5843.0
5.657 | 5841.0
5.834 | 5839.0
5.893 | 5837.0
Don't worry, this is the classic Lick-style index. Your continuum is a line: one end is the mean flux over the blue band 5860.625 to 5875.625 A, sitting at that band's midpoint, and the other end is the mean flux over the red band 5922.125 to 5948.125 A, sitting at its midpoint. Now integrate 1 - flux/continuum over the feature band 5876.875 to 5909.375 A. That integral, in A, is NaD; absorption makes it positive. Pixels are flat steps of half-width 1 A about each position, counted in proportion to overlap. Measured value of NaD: 4.9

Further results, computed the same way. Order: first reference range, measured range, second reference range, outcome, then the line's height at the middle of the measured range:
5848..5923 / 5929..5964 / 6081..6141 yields -2.6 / 5.29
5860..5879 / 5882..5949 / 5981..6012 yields 5.0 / 5.61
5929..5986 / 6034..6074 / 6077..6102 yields -1.5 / 5.47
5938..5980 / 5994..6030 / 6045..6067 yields 0.8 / 5.64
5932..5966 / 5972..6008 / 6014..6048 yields 0.6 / 5.64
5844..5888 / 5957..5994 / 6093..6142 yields -0.6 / 5.46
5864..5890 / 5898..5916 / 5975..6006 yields 0.5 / 5.48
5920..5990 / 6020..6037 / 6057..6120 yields -0.3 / 5.56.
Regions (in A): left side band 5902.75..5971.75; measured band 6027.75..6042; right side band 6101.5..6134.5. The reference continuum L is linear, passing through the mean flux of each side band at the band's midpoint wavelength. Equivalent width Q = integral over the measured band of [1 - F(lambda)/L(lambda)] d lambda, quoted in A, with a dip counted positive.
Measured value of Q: -0.60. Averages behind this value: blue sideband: 5.61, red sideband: 5.45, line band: 5.75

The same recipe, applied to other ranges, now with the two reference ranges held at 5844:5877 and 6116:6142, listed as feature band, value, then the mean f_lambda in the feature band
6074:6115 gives -0.7 A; 5.49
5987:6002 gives 0.1 A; 5.44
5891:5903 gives 3.1 A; 4.09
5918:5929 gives 0.3 A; 5.38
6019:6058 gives -1.4 A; 5.64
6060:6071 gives -0.6 A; 5.72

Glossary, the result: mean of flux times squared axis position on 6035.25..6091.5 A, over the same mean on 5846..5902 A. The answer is 1.2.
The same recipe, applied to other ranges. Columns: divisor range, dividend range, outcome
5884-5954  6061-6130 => 1.11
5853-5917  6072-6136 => 1.13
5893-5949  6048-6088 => 1.11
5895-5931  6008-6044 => 1.10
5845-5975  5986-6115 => 1.08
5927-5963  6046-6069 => 1.03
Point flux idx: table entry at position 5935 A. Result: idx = 5.615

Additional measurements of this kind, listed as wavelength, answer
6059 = 5.566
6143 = 5.492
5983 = 5.368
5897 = 3.767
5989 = 5.438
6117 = 5.513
